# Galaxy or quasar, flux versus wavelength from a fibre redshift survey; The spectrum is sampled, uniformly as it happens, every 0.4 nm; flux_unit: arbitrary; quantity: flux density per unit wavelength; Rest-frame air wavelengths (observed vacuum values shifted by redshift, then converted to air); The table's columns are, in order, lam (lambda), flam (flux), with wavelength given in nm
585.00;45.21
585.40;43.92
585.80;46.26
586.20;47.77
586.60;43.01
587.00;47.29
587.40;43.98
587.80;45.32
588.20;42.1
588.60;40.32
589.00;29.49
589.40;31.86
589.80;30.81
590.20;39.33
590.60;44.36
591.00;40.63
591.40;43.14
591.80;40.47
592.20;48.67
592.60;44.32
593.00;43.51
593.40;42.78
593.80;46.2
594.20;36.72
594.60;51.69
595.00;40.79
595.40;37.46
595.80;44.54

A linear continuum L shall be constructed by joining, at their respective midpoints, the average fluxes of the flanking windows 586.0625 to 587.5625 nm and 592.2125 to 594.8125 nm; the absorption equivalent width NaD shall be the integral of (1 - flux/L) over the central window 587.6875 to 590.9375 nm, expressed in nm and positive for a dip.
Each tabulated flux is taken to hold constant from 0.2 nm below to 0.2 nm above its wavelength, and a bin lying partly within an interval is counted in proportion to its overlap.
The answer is 0.52 nm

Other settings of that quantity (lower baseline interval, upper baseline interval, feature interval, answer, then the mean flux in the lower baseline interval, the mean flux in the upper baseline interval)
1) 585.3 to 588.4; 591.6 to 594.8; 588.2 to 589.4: 0.25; 45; 44.3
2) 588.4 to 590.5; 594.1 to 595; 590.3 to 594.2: -0.33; 34.8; 44.3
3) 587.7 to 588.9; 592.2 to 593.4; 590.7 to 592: 0.05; 41.3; 44.5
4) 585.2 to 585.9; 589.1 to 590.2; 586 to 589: -0.32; 44.9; 32.6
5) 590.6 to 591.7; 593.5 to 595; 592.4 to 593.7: -0.01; 42.2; 44.2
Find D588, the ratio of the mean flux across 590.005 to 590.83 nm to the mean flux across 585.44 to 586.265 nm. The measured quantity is 0.90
